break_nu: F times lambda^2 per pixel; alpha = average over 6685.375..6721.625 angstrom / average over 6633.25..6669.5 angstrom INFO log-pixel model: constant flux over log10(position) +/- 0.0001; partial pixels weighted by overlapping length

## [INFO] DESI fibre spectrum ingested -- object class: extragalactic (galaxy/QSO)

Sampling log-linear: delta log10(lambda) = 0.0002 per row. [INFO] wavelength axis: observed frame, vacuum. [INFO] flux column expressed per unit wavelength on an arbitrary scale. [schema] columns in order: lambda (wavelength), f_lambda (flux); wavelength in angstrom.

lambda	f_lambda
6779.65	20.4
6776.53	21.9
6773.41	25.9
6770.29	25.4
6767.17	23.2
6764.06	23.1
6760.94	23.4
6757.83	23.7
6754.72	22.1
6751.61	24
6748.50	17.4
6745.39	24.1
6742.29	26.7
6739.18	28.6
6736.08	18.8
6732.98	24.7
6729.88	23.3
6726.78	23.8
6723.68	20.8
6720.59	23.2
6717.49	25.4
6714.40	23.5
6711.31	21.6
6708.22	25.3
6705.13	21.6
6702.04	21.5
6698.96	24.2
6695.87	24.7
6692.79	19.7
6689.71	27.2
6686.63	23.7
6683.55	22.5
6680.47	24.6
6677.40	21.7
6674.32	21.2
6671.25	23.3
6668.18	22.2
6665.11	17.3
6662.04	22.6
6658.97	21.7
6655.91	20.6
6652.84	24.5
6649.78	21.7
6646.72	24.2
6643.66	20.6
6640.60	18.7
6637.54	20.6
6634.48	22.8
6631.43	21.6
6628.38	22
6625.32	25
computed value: 1.11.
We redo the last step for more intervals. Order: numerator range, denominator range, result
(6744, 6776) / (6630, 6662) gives 1.10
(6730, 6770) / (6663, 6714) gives 1.05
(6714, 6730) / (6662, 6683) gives 1.08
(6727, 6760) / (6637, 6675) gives 1.11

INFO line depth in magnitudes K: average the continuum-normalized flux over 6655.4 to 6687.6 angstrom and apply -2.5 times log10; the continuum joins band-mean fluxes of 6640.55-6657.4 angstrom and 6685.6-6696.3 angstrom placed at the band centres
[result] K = 0.05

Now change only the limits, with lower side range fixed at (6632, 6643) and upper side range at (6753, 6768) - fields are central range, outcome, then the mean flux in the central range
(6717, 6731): -0.03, 23.1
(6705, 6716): -0.05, 23.2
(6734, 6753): -0.02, 23.3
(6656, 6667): 0.03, 20.6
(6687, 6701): -0.10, 23.8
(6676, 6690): -0.10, 23.7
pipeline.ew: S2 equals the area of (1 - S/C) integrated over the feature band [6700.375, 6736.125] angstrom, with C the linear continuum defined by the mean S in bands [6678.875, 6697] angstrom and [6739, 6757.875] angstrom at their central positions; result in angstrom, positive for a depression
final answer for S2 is 0.9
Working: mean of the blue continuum 23.7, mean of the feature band 23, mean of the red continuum 23.5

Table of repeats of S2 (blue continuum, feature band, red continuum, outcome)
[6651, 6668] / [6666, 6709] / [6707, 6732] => -1.3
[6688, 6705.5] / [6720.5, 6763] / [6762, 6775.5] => 1.2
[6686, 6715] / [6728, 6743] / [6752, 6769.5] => -0.7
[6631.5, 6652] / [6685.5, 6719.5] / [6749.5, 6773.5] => -1.4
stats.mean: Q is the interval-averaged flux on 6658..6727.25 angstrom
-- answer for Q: 22.7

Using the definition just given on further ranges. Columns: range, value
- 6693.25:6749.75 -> 23.3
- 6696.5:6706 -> 22.7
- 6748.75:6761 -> 22.7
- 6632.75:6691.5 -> 22.2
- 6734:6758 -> 23.2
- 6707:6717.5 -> 23.7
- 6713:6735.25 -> 23.4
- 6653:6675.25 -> 21.5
